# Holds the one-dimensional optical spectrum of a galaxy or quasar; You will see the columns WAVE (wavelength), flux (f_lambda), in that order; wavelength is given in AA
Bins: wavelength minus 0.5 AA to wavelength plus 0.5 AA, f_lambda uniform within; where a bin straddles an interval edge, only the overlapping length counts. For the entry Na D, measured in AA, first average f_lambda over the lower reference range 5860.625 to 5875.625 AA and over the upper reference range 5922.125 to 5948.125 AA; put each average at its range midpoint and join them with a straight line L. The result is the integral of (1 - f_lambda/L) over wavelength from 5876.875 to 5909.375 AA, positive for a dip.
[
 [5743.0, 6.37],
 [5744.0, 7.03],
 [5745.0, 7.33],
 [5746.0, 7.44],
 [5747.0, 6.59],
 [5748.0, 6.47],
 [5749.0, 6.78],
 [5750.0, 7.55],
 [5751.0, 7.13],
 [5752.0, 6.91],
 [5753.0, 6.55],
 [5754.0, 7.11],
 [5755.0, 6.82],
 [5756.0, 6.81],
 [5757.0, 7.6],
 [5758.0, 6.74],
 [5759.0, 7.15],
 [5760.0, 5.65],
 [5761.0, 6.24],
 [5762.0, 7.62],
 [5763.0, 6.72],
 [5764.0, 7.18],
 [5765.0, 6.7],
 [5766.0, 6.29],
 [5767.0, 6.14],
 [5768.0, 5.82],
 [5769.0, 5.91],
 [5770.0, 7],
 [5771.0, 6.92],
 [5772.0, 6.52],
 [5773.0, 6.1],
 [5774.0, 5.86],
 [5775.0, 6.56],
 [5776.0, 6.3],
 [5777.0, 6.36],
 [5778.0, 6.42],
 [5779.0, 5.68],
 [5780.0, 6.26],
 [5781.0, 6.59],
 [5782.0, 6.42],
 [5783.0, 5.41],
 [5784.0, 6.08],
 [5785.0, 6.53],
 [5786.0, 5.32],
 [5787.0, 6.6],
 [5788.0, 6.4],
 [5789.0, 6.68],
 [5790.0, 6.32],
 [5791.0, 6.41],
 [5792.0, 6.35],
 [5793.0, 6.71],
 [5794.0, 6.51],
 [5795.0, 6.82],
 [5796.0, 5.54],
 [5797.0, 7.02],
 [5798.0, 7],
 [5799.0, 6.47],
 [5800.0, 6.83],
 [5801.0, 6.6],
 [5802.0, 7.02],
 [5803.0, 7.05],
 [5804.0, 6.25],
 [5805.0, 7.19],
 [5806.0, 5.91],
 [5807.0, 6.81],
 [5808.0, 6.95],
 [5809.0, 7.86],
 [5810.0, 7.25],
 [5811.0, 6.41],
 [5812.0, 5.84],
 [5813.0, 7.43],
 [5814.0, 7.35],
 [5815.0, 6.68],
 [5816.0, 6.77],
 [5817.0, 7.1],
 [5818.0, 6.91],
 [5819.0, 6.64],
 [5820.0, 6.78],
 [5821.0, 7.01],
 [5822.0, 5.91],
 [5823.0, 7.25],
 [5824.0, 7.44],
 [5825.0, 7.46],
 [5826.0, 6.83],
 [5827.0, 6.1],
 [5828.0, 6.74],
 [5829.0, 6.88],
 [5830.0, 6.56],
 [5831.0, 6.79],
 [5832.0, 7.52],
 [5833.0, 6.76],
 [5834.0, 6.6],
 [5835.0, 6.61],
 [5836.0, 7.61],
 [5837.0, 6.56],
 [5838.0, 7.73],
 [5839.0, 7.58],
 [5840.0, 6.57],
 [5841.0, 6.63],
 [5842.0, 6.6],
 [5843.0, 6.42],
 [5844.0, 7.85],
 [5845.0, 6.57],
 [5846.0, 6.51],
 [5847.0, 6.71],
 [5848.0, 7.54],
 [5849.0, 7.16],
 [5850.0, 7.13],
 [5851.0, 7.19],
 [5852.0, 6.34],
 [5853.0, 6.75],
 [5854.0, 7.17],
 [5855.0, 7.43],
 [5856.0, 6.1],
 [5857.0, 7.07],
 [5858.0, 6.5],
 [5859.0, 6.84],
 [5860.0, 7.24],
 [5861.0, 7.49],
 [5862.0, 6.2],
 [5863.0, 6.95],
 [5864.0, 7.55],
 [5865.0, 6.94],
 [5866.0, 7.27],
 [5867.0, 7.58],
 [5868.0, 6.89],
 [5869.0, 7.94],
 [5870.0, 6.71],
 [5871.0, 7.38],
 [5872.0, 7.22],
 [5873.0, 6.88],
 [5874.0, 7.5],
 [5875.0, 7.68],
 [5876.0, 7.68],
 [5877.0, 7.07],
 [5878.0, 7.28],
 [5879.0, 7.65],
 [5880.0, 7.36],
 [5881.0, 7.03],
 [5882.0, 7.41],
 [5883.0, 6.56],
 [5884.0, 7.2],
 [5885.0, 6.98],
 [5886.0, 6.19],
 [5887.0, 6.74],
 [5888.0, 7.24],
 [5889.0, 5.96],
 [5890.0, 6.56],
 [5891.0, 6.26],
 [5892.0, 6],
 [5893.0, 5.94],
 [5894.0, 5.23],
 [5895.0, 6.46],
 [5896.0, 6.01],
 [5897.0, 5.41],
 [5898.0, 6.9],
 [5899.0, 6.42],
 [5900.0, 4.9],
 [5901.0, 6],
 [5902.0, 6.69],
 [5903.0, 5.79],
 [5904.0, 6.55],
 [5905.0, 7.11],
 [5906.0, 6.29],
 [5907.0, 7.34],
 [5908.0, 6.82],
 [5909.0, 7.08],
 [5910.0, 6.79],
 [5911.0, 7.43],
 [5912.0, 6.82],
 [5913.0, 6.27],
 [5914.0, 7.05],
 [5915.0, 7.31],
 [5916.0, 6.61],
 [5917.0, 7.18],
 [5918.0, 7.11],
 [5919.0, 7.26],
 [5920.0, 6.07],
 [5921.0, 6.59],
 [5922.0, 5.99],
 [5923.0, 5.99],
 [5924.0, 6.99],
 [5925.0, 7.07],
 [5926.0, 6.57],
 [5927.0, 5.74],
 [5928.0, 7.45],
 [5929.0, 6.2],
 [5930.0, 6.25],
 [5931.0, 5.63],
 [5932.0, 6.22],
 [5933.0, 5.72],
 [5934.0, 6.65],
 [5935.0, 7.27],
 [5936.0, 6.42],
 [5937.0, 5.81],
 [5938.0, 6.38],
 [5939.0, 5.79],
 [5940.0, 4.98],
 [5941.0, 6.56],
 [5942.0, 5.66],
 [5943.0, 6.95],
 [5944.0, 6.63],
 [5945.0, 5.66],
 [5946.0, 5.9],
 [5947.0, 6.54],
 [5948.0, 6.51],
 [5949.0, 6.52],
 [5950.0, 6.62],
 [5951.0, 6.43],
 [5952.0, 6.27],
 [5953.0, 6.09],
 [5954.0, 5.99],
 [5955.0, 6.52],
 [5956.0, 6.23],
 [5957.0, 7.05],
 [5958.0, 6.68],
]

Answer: 1.50 AA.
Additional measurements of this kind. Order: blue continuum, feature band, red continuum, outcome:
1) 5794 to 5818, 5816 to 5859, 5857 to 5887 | 0.4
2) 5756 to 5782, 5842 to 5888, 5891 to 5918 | -4.1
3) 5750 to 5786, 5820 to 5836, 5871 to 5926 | -0.6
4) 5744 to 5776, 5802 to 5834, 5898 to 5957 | -1.1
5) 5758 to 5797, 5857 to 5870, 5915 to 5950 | -1.4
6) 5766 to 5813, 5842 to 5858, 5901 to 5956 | -1.1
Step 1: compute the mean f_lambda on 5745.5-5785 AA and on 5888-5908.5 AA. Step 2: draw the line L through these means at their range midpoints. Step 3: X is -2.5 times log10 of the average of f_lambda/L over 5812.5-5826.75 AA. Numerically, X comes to -0.08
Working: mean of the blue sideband 6.57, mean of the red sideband 6.26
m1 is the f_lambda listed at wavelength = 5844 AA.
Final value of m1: 7.85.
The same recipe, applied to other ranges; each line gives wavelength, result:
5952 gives 6.27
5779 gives 5.68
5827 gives 6.1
